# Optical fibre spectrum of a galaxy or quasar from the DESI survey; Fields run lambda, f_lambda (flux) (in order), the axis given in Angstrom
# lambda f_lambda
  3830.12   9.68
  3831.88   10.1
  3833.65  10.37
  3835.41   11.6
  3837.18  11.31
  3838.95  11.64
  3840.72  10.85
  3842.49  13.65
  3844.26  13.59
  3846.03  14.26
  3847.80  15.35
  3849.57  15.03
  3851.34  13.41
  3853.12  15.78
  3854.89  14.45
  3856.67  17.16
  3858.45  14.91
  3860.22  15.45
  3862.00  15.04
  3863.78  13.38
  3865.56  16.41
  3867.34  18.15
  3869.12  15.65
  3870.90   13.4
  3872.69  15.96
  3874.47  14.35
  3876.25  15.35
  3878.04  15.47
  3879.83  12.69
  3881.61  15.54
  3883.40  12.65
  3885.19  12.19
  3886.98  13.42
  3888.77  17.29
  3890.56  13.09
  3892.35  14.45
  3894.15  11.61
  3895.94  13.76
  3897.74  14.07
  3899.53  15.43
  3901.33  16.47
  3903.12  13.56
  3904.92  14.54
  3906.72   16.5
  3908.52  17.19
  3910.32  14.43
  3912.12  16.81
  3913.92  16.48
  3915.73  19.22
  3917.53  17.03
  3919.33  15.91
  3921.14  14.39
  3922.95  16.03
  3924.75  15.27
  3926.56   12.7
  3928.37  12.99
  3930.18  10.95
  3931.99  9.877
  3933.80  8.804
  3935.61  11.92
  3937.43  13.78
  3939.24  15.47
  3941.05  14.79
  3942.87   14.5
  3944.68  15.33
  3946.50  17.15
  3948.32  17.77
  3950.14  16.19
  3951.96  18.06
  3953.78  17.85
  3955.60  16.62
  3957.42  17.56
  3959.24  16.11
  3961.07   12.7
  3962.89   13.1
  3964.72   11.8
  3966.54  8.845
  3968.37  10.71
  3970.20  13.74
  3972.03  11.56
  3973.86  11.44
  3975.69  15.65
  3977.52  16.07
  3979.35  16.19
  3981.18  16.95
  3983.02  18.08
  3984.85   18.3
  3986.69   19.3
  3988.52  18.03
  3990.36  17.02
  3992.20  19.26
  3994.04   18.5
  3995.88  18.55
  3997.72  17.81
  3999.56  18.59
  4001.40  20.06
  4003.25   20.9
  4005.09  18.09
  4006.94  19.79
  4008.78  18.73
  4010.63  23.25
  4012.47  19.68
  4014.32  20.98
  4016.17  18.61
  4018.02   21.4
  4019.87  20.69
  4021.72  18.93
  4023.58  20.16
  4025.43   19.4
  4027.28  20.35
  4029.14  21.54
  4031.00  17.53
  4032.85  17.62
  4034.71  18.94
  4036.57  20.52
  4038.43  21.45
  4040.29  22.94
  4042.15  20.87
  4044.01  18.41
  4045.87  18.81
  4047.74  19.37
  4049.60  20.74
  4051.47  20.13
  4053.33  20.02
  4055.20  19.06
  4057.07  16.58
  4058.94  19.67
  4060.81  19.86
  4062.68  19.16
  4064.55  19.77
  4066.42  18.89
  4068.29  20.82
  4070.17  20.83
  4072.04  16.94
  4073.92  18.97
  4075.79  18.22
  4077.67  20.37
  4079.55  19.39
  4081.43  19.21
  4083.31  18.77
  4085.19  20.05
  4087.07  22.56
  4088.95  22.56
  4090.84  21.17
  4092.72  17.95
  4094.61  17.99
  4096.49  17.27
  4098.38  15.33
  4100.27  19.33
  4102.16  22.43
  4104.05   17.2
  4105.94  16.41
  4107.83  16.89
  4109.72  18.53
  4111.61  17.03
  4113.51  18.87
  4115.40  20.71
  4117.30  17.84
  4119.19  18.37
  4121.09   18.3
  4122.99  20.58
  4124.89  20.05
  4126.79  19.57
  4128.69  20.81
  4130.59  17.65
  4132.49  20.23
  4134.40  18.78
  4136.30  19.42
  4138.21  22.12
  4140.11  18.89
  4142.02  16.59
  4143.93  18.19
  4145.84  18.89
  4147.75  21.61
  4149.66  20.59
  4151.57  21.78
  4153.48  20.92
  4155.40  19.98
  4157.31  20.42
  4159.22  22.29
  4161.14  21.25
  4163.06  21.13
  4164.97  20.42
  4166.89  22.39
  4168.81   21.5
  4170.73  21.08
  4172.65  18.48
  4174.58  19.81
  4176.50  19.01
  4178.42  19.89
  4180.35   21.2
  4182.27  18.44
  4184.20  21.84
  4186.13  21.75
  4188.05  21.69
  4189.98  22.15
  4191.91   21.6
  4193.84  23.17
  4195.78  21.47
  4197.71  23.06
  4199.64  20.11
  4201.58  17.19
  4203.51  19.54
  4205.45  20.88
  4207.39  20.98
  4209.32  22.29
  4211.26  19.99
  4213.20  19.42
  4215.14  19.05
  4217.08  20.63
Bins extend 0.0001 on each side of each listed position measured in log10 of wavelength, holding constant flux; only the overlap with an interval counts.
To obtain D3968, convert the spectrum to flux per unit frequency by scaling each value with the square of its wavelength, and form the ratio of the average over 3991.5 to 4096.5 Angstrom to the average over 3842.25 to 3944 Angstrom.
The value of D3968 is 1.5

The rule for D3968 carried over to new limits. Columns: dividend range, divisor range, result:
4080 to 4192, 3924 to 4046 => 1.25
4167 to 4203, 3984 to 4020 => 1.17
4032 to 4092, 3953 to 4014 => 1.23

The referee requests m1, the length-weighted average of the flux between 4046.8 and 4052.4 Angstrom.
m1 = 20.1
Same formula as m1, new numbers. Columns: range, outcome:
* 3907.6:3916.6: 16.8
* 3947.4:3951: 17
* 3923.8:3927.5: 14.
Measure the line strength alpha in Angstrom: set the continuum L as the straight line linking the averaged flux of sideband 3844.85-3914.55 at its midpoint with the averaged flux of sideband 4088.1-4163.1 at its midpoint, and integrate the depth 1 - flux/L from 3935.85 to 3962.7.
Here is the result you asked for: 0.6 Angstrom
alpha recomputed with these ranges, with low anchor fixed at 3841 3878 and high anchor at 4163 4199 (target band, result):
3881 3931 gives 3.38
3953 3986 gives 4.67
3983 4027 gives -4.09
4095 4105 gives 0.63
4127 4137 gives 0.36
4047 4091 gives -1.75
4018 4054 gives -3.23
